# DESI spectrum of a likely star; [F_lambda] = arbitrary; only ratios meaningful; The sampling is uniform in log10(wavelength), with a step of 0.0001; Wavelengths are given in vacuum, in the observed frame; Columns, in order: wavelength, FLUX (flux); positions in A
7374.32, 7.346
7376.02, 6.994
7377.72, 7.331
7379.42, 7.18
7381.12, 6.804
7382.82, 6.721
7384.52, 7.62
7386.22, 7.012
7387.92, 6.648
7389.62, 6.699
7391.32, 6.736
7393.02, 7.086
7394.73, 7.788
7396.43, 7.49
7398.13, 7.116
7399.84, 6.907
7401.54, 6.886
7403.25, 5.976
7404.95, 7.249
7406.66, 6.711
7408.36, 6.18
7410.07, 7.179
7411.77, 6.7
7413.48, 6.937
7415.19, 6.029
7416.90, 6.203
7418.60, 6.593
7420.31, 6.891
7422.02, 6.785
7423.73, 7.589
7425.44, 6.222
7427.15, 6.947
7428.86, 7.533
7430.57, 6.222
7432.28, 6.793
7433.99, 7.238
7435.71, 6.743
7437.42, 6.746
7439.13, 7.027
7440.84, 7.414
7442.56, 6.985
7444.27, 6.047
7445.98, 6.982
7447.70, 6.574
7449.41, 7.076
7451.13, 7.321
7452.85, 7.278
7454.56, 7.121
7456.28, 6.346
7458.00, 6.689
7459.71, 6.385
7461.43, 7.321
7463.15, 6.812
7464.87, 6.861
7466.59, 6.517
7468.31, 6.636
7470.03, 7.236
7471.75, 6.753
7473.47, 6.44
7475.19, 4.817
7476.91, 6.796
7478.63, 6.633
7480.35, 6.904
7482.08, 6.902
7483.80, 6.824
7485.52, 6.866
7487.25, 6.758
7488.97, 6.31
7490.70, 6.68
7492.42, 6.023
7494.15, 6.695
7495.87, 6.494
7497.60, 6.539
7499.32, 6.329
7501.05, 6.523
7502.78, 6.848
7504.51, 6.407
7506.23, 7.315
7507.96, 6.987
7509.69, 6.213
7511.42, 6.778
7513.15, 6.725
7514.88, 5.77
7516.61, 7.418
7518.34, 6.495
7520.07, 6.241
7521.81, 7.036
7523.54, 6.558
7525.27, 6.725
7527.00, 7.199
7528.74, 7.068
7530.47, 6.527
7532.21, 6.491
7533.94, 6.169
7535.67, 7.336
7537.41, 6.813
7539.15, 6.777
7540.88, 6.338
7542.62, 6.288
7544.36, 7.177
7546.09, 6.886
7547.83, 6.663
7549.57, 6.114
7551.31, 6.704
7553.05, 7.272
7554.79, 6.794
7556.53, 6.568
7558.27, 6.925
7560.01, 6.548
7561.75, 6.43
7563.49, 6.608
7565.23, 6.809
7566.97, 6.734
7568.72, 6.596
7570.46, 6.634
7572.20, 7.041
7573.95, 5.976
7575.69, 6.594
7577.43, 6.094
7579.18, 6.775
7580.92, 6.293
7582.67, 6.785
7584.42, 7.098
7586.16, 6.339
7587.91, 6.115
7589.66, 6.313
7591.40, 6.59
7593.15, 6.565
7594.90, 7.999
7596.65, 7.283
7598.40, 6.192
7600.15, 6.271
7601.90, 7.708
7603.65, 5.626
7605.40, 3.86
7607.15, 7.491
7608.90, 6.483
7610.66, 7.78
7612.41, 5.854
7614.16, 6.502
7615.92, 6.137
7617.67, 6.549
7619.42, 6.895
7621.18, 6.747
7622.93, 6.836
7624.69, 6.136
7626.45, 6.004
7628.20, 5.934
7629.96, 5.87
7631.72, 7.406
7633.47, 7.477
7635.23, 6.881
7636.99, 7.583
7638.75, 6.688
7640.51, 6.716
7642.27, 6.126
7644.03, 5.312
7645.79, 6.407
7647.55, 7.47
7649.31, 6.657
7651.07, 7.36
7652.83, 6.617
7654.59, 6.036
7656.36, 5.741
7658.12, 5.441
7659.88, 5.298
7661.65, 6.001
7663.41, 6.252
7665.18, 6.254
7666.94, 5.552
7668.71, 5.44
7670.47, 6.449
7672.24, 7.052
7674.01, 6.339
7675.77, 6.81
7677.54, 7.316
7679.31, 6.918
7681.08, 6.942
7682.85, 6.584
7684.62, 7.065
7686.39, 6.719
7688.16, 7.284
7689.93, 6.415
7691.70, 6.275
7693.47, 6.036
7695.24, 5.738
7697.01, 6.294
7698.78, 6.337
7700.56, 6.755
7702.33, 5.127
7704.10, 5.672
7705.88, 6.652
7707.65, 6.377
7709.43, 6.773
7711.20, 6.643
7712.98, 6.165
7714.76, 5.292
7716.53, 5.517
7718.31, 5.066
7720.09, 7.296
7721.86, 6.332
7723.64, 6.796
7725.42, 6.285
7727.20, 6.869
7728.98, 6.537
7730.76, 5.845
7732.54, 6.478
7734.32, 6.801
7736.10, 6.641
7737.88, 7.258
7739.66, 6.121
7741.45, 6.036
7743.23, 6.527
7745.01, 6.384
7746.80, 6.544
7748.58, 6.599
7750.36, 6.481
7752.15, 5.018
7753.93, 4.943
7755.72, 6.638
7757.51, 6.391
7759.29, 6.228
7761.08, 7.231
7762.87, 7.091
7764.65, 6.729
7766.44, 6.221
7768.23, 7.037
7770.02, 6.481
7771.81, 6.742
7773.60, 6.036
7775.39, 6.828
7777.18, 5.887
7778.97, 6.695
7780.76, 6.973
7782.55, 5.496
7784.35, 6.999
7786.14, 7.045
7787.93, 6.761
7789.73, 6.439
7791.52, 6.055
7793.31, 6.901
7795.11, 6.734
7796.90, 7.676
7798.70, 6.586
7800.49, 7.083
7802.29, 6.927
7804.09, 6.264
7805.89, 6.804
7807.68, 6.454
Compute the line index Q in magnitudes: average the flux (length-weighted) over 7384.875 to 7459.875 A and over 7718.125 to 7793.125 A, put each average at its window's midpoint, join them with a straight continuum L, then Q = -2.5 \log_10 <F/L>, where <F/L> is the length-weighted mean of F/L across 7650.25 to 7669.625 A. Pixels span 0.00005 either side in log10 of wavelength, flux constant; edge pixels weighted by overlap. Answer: 0.10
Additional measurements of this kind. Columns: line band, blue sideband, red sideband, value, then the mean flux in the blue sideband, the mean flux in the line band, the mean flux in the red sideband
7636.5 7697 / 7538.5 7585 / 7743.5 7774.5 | 0.015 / 6.65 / 6.43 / 6.4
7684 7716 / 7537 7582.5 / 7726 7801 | 0.044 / 6.63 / 6.3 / 6.52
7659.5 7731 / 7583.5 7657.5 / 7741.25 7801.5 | 0.034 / 6.56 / 6.34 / 6.52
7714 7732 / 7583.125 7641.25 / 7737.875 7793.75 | 0.050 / 6.6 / 6.2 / 6.45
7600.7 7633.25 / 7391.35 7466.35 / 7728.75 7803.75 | 0.036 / 6.86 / 6.45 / 6.52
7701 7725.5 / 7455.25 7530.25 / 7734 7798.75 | 0.067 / 6.65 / 6.15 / 6.52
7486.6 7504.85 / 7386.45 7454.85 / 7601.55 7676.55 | 0.032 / 6.87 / 6.51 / 6.4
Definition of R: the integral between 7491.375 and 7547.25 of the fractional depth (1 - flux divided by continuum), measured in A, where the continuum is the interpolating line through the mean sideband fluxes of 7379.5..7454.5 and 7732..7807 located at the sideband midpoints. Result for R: 1.00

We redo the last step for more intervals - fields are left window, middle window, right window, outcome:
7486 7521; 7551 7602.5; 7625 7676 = -1.6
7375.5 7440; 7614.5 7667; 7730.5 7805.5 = 1.8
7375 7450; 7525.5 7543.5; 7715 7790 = 0.0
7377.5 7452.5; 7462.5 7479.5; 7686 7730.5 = 0.6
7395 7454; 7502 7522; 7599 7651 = 0.1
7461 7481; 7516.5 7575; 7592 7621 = -0.8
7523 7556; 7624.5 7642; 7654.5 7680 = -0.9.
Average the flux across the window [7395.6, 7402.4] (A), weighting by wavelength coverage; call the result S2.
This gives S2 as 7.09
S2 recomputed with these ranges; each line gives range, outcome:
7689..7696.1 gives 6.13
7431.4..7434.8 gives 7.01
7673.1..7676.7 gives 6.59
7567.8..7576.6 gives 6.57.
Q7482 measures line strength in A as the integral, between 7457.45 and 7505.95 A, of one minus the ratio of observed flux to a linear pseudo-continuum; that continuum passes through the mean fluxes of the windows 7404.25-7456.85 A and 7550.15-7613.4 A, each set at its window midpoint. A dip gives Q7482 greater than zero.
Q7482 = 1.0 A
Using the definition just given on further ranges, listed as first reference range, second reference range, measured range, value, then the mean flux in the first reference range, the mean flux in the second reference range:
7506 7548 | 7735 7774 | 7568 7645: 0.8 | 6.71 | 6.43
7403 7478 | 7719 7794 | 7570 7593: 0.4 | 6.75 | 6.49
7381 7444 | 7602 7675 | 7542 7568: -0.6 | 6.87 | 6.39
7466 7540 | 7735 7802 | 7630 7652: -0.7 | 6.64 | 6.53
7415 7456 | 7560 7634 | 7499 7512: 0.1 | 6.85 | 6.55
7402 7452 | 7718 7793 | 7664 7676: 0.6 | 6.79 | 6.46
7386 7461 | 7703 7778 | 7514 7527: 0.1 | 6.84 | 6.37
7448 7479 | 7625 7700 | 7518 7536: -0.2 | 6.72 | 6.45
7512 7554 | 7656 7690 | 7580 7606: 0.3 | 6.7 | 6.4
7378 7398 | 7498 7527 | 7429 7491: 0.7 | 7.08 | 6.66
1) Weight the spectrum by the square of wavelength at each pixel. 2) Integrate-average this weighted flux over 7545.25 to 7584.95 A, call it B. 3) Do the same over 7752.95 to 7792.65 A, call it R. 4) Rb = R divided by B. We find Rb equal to 1.03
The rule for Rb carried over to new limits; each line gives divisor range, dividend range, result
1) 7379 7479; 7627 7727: 1.00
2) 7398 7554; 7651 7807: 1.02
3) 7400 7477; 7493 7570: 1.01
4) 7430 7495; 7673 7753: 1.02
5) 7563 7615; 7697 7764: 1.00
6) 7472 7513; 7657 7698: 1.02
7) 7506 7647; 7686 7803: 1.02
